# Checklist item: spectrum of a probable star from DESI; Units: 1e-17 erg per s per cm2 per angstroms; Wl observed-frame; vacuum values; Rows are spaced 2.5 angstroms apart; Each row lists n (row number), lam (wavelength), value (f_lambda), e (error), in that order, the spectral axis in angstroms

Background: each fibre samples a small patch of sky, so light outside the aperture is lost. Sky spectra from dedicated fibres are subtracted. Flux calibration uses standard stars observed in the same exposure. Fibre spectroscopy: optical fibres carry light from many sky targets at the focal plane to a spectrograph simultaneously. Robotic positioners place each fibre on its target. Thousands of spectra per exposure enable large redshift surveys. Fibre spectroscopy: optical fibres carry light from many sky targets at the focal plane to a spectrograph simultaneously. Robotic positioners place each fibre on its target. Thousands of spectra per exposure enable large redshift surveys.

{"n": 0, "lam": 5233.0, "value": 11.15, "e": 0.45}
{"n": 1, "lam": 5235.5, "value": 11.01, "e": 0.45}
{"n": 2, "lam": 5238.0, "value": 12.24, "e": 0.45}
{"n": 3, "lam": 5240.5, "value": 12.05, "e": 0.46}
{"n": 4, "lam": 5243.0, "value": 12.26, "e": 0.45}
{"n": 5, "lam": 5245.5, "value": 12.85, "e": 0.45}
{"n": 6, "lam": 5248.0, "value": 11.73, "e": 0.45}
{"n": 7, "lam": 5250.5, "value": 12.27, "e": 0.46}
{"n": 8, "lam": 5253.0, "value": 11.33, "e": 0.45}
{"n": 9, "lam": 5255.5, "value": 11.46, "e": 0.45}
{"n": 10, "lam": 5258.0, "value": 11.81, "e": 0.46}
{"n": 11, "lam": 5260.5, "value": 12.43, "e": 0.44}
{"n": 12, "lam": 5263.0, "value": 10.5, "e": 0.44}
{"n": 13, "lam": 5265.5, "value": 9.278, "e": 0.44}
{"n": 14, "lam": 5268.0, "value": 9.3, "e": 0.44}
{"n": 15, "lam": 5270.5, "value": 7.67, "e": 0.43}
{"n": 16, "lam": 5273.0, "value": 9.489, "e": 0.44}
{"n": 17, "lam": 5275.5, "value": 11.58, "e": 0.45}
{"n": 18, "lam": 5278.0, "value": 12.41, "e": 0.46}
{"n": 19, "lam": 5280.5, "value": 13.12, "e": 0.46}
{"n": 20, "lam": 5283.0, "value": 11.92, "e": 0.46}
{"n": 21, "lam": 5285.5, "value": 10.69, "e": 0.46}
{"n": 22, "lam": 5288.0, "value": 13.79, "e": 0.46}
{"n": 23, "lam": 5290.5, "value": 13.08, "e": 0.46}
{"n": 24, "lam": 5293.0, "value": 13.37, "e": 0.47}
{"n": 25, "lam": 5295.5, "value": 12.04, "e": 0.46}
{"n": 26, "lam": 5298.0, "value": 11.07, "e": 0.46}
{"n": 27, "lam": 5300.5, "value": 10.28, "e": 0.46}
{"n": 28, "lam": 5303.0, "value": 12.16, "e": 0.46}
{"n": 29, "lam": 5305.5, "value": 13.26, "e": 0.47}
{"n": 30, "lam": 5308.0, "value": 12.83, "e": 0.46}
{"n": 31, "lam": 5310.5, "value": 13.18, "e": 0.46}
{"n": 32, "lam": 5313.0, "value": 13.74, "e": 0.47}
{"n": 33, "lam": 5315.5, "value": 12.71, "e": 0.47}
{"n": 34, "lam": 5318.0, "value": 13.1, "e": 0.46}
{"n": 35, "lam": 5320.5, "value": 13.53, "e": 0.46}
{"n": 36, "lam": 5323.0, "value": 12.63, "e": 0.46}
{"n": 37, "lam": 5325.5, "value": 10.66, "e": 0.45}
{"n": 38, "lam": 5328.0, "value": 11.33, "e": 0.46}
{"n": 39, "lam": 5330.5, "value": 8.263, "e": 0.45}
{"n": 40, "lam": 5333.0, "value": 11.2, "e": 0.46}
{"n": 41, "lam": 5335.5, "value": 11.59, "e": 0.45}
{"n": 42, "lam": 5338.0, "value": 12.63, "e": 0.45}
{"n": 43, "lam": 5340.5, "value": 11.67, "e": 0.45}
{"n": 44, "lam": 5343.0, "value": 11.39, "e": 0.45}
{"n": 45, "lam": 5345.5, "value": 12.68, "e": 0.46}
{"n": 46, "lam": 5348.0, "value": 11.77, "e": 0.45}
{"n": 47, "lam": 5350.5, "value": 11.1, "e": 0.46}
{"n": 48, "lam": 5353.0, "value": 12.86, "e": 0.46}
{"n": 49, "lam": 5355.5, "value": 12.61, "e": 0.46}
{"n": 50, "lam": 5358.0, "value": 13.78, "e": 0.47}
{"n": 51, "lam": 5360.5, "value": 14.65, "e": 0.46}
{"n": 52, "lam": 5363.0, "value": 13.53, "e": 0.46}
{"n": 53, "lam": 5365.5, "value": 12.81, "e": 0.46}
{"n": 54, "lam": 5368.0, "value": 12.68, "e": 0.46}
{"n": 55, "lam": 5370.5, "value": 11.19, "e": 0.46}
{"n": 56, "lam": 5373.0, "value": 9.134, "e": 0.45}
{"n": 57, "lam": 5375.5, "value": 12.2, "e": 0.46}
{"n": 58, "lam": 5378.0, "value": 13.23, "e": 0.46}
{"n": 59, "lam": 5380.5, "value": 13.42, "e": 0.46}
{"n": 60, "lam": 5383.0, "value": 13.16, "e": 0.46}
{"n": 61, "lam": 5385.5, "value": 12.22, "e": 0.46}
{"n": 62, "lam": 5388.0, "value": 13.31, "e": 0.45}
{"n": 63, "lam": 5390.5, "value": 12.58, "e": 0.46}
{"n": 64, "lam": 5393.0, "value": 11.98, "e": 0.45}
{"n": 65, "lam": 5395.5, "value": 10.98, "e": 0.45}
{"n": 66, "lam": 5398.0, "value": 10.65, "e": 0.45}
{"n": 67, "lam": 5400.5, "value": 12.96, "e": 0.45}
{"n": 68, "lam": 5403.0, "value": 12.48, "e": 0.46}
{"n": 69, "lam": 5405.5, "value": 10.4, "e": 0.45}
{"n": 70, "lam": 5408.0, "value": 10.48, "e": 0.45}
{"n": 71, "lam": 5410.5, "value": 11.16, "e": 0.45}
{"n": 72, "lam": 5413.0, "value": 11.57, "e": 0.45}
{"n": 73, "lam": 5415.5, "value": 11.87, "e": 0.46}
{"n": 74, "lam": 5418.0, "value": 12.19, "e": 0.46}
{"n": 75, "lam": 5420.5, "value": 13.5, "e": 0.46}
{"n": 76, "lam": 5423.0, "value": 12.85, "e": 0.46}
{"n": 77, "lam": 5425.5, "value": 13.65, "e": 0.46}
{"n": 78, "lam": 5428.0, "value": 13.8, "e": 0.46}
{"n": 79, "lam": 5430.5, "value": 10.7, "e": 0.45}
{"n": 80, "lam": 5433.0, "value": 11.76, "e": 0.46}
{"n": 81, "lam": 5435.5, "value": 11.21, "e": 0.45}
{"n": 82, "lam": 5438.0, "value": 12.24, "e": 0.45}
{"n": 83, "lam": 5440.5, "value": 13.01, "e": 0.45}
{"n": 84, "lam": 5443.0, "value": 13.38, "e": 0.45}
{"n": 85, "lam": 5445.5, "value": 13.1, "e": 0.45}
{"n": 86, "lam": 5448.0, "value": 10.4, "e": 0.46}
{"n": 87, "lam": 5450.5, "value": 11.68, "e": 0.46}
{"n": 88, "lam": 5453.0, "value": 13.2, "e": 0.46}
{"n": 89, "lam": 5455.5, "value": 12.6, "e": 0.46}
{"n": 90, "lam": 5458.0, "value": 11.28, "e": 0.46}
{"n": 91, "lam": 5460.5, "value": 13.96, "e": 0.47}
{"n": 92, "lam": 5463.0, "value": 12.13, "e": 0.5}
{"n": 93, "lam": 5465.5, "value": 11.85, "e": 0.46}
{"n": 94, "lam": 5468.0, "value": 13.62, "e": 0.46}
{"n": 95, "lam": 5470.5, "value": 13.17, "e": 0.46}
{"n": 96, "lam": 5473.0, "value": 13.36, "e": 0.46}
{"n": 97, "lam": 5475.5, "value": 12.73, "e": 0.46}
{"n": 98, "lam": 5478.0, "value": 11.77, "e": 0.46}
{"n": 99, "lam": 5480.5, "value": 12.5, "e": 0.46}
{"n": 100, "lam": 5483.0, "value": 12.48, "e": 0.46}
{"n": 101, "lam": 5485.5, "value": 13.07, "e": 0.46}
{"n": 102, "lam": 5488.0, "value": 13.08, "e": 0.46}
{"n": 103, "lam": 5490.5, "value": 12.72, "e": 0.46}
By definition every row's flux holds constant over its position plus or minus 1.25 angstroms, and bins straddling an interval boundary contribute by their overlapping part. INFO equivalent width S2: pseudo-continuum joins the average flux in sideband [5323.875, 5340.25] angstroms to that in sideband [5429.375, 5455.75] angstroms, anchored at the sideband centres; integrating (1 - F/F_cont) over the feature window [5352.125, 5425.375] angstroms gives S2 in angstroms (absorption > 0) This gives -4.7 angstroms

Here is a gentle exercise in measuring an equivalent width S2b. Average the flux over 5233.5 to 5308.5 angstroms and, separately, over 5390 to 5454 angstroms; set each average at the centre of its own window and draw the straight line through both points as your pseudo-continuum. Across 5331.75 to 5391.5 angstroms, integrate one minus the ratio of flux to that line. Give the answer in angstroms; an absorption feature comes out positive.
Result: -2.5 angstroms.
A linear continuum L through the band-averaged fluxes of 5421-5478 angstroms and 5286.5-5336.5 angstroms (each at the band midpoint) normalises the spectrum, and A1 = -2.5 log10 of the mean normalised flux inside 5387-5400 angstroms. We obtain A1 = 0.04 mag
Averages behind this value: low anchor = 12.2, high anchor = 12.5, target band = 11.9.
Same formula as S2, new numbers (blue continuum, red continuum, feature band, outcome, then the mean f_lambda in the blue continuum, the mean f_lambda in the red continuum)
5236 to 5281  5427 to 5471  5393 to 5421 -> 1.18 angstroms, 11.3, 12.4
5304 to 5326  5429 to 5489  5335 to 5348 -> 0.84 angstroms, 12.9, 12.4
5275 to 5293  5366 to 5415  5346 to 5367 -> -1.39 angstroms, 12.5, 11.9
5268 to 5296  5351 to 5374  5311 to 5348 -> 0.67 angstroms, 11.6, 12.6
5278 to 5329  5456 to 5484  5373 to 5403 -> 0.57 angstroms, 12.4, 12.6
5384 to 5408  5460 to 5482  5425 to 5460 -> 0.35 angstroms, 11.9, 12.7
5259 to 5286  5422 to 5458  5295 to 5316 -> -2.41 angstroms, 10.8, 12.4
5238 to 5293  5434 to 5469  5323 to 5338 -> 1.13 angstroms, 11.5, 12.4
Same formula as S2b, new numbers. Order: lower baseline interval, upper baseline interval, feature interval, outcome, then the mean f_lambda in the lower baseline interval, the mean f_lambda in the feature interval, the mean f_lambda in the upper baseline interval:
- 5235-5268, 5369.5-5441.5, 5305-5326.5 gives -2.0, 11.6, 12.9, 12.1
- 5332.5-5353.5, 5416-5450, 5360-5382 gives -0.8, 11.9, 12.5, 12.4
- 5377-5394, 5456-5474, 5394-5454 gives 3.5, 12.8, 12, 12.8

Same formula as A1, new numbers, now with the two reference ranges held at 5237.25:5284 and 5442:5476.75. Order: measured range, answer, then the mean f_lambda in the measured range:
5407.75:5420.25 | 0.056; 11.7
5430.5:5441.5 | 0.051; 11.9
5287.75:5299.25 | -0.092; 12.6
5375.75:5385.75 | -0.078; 13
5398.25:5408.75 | 0.064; 11.5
